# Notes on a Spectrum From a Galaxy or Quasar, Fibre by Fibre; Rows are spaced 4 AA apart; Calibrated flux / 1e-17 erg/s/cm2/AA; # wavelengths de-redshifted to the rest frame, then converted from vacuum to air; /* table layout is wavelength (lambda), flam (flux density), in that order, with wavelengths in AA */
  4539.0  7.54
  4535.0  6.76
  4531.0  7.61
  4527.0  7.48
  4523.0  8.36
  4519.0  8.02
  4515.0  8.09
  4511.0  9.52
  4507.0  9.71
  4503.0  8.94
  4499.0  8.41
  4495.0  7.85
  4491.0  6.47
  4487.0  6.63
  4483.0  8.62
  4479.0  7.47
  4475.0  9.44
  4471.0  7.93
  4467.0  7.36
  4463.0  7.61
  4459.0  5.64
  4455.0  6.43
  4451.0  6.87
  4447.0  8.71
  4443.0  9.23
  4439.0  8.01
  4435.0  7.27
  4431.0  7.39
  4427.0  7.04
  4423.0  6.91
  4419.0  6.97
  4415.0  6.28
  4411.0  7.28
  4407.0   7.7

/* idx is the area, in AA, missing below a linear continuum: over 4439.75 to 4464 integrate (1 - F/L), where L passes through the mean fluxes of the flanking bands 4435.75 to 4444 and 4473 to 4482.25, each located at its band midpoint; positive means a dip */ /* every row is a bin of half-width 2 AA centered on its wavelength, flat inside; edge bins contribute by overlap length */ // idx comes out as 2.7 AA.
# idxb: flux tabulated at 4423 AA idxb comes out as 6.91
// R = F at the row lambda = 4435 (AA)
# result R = 7.27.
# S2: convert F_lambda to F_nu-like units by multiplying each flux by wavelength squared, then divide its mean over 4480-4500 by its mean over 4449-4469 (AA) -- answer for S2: 1.13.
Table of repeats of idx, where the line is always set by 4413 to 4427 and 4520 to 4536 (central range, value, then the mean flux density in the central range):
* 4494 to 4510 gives -3.0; 8.83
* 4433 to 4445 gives -2.2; 8.17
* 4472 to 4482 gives -1.7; 8.42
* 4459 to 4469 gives 0.0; 7.12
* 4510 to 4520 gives -1.3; 8.5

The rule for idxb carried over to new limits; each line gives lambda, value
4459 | 5.64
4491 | 6.47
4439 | 8.01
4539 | 7.54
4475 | 9.44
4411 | 7.28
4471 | 7.93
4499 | 8.41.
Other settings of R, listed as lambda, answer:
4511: 9.52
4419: 6.97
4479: 7.47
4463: 7.61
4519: 8.02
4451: 6.87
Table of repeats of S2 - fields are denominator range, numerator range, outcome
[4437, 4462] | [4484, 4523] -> 1.12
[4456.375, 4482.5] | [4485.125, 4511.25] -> 1.08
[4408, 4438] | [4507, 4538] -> 1.19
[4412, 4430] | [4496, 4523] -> 1.32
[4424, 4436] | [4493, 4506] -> 1.22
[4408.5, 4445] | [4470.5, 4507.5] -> 1.13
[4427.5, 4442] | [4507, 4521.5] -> 1.18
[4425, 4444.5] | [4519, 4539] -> 1.02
